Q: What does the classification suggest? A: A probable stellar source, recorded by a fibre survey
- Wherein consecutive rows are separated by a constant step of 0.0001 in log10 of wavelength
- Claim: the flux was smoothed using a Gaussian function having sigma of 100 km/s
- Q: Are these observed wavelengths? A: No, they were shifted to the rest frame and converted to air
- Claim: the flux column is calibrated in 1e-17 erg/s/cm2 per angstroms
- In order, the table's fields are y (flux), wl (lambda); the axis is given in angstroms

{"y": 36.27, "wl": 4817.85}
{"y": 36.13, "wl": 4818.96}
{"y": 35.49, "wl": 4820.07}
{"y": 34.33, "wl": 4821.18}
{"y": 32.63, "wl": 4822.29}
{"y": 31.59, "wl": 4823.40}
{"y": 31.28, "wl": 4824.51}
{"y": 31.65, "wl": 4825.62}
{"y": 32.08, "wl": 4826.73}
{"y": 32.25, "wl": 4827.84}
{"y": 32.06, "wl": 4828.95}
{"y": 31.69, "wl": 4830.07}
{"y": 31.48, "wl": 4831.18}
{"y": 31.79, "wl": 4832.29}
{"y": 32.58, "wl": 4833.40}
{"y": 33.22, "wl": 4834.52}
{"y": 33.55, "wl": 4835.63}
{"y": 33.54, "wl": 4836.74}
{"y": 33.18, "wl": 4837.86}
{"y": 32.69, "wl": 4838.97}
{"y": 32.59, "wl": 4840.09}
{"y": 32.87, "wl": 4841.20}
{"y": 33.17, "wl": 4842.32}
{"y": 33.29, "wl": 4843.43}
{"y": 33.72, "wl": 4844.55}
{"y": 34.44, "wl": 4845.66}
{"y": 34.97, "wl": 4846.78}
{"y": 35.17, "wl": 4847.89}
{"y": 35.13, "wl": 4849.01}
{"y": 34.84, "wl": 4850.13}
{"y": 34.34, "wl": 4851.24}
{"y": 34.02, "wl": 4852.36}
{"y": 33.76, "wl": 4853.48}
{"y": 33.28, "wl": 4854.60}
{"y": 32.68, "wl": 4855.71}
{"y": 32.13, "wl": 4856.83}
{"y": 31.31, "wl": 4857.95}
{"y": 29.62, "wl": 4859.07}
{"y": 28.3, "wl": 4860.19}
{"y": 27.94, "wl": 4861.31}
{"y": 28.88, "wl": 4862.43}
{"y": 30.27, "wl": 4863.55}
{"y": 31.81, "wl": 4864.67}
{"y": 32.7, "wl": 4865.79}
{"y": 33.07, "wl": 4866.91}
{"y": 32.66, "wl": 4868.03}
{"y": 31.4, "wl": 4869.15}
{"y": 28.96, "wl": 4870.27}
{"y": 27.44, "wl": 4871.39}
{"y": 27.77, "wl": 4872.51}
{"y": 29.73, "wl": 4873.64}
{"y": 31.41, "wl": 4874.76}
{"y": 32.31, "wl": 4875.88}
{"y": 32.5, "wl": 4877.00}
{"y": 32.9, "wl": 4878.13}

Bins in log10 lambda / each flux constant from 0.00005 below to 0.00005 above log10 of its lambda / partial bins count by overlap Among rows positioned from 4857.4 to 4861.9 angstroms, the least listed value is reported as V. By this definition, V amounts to 27.94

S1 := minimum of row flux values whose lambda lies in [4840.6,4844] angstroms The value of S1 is 32.87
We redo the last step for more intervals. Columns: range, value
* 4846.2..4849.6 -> 34.97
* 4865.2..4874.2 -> 27.44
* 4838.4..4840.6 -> 32.59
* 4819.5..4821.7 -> 34.33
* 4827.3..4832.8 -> 31.48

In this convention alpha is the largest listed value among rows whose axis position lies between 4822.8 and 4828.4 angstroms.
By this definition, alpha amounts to 32.25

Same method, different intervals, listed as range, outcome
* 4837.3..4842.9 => 33.18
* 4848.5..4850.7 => 35.13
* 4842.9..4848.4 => 35.17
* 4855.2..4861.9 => 32.68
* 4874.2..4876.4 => 32.31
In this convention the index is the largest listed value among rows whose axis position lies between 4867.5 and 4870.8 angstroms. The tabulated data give 32.66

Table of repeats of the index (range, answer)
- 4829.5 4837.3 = 33.55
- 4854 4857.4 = 33.28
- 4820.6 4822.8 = 34.33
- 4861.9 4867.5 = 33.07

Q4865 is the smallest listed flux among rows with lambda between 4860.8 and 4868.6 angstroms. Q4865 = 27.94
